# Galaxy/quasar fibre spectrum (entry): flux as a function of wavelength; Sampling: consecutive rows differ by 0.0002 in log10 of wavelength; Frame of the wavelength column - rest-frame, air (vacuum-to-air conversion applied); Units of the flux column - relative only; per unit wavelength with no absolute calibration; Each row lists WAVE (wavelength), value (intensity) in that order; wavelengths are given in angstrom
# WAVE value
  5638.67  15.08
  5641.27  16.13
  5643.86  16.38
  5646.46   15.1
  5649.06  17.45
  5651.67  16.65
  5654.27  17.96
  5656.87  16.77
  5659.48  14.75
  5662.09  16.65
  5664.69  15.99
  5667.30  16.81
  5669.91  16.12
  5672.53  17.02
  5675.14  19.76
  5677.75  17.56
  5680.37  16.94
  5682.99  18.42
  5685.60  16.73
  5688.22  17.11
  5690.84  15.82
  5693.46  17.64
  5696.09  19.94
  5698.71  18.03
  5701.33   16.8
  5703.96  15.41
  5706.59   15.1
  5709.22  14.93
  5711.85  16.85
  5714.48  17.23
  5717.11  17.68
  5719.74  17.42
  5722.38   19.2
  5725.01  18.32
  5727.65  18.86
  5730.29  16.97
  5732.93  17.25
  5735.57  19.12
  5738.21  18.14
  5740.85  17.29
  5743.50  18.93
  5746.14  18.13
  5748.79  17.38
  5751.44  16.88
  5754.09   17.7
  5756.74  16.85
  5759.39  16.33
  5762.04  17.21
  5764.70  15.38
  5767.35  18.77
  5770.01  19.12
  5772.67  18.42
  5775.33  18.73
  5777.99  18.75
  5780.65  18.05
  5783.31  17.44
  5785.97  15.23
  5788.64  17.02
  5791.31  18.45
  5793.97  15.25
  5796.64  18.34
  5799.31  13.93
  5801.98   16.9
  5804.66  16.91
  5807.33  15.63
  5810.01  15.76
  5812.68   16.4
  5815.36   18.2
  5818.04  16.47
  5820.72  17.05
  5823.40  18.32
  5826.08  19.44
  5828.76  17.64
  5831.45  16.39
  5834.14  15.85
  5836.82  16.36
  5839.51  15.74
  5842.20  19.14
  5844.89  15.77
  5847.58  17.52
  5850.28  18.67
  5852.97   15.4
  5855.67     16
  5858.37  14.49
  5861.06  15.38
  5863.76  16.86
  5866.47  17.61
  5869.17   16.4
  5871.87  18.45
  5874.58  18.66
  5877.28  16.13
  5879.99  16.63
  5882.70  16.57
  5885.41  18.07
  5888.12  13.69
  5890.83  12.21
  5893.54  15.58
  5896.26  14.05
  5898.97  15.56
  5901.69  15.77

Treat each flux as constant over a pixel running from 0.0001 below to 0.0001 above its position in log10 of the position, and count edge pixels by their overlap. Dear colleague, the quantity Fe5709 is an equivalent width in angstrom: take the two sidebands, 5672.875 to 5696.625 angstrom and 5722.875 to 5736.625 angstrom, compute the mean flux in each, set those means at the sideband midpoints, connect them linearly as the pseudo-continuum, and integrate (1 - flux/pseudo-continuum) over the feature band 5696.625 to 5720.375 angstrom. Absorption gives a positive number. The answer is 1.6 angstrom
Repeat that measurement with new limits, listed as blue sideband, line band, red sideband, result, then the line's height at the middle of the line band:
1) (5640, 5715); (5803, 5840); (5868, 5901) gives -1.5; 16.2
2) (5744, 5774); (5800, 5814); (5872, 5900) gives 0.6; 16.9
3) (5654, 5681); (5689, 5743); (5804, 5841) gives -1.7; 16.9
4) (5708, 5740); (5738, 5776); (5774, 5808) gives -0.7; 17.3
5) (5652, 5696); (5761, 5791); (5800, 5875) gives -1.3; 16.9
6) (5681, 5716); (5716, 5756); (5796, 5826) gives -2.5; 16.9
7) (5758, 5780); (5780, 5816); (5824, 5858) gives 1.8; 17.5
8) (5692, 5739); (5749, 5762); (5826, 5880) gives 0.2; 17.3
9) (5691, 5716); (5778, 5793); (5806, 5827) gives -0.3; 17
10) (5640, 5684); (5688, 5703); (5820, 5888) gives -0.6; 16.9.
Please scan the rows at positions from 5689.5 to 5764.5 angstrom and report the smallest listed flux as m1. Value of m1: 14.93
